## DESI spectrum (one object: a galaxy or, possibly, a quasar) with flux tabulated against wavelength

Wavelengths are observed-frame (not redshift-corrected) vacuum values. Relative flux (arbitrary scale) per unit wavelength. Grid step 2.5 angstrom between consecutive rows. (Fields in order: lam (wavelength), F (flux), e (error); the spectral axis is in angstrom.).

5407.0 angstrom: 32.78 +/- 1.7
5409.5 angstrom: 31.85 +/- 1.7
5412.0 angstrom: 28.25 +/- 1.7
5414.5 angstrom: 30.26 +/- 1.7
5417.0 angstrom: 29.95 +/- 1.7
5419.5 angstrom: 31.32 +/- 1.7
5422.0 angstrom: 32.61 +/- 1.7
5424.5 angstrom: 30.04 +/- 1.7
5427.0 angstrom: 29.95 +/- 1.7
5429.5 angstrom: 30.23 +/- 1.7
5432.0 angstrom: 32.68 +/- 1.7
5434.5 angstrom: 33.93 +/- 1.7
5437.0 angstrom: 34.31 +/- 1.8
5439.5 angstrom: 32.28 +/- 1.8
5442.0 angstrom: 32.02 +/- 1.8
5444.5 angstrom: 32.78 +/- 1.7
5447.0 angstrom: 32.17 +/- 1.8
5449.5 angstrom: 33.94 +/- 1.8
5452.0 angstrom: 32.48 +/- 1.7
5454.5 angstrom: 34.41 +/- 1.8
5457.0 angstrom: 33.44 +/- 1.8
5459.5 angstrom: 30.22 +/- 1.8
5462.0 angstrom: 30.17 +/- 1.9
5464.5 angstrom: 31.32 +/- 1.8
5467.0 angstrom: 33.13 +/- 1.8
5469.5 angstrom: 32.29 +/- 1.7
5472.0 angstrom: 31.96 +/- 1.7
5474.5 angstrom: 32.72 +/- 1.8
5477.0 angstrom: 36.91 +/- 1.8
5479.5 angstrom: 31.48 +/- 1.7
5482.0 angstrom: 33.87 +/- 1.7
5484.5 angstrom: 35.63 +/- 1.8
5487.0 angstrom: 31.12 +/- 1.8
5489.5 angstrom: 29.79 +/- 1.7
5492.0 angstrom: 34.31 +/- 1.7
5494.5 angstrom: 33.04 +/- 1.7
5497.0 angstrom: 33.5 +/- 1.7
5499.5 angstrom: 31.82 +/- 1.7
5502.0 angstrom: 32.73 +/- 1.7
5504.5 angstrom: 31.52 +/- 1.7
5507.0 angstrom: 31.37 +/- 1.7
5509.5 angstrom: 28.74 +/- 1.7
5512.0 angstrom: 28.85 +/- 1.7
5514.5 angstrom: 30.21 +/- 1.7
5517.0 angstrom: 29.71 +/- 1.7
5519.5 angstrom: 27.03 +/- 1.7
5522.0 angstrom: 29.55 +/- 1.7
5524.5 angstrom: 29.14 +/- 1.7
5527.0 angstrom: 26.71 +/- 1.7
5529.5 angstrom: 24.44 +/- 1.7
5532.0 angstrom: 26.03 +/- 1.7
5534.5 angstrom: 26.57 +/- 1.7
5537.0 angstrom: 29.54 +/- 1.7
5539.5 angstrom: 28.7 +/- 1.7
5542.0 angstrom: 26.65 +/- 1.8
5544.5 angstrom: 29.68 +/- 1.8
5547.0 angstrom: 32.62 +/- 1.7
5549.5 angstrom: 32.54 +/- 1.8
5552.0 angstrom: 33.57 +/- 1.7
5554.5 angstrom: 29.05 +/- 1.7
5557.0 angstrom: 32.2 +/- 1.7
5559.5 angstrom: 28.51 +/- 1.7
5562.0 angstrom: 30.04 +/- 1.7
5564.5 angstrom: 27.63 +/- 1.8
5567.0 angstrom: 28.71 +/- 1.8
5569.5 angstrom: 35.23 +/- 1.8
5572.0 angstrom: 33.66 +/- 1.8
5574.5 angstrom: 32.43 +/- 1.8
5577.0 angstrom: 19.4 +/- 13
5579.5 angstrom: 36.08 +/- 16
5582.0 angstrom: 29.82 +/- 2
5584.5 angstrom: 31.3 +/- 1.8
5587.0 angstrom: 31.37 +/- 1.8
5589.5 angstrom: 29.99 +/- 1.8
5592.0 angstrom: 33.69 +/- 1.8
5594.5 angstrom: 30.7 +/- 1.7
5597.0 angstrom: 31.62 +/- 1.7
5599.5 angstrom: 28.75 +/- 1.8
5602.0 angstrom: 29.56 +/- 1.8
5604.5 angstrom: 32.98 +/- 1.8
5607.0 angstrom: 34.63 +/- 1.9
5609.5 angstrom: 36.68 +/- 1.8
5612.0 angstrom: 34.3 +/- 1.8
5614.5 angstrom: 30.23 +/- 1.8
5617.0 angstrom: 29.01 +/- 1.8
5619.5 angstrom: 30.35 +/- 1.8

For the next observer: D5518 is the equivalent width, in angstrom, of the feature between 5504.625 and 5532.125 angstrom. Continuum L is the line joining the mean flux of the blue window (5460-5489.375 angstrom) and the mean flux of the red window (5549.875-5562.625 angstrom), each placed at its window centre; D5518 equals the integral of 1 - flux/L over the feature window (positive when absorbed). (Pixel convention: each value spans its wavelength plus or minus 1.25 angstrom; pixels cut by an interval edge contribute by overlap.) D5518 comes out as 2.7 angstrom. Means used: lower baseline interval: 32.6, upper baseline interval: 30.8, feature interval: 28.6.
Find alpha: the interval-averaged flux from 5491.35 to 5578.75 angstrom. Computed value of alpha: 29.9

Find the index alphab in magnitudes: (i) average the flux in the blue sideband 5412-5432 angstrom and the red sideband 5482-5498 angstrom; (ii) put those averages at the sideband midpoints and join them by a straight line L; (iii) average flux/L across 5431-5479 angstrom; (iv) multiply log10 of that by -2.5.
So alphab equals -0.03 mag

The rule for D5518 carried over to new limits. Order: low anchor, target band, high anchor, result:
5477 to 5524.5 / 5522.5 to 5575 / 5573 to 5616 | 2.9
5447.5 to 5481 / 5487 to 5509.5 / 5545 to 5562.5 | 0.1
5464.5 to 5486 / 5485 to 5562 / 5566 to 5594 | 5.4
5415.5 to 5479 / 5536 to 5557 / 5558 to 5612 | 0.7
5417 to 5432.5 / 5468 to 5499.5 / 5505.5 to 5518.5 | -3.0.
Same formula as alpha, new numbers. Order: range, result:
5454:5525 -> 31.7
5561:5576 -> 31.1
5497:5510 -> 31.6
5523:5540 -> 27.3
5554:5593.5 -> 30.6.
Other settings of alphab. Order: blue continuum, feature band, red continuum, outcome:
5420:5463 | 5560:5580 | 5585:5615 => 0.07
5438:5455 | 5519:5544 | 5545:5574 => 0.15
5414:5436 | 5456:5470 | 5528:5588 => -0.03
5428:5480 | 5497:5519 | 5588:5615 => 0.06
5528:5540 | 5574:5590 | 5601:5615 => 0.04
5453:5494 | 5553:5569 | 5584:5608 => 0.07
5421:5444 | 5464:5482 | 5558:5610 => -0.04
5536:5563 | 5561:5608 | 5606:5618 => 0.03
